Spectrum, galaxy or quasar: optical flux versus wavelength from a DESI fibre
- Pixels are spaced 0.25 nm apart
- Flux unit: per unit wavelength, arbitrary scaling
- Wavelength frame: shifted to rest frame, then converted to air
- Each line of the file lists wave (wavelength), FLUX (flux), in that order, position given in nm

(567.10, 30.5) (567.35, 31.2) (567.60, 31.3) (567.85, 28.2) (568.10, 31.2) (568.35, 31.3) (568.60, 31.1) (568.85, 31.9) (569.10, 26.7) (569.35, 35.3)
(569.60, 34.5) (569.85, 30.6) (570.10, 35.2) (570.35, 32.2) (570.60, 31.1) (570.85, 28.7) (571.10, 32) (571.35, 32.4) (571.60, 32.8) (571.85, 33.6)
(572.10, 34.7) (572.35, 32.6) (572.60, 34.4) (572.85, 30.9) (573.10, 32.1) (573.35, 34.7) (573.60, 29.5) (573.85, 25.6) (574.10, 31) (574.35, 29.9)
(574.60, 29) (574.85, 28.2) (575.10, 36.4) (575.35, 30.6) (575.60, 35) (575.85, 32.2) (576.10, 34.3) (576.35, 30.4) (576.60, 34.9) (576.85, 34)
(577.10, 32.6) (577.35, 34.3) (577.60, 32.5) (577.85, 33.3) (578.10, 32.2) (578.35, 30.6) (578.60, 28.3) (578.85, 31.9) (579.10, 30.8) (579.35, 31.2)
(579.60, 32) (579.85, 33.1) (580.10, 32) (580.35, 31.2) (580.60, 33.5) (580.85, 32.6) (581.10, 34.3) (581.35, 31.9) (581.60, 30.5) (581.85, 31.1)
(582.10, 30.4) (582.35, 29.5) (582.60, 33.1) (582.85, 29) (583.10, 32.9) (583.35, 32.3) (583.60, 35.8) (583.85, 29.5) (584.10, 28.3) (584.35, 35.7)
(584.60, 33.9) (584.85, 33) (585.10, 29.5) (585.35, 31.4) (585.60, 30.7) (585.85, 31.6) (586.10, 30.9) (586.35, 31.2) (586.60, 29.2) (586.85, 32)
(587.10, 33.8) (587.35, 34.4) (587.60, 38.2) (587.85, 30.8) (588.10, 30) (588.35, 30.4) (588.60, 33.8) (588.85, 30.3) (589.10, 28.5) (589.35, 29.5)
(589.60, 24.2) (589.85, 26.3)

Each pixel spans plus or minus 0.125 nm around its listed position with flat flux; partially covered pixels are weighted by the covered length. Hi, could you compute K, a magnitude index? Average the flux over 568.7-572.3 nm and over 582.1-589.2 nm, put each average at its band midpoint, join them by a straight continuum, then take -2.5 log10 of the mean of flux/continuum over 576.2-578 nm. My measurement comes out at -0.04 mag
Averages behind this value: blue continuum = 32.3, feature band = 33.1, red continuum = 31.8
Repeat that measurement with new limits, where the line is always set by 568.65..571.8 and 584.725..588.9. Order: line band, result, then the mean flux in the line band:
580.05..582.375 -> 0.00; 31.8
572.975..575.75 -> 0.03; 31.1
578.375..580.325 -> 0.02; 31.3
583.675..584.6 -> 0.00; 31.8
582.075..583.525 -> 0.02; 31.4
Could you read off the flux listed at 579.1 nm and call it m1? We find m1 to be 30.8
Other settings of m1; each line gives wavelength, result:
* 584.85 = 33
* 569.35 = 35.3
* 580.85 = 32.6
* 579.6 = 32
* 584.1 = 28.3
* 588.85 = 30.3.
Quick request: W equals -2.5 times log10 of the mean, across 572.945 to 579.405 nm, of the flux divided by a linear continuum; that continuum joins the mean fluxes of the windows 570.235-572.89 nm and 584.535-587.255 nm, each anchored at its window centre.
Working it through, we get 0.01 mag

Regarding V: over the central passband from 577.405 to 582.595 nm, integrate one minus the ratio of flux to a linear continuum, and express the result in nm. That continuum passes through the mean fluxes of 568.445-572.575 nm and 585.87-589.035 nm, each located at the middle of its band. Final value 0.06 nm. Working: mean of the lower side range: 32.3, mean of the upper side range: 32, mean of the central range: 31.7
